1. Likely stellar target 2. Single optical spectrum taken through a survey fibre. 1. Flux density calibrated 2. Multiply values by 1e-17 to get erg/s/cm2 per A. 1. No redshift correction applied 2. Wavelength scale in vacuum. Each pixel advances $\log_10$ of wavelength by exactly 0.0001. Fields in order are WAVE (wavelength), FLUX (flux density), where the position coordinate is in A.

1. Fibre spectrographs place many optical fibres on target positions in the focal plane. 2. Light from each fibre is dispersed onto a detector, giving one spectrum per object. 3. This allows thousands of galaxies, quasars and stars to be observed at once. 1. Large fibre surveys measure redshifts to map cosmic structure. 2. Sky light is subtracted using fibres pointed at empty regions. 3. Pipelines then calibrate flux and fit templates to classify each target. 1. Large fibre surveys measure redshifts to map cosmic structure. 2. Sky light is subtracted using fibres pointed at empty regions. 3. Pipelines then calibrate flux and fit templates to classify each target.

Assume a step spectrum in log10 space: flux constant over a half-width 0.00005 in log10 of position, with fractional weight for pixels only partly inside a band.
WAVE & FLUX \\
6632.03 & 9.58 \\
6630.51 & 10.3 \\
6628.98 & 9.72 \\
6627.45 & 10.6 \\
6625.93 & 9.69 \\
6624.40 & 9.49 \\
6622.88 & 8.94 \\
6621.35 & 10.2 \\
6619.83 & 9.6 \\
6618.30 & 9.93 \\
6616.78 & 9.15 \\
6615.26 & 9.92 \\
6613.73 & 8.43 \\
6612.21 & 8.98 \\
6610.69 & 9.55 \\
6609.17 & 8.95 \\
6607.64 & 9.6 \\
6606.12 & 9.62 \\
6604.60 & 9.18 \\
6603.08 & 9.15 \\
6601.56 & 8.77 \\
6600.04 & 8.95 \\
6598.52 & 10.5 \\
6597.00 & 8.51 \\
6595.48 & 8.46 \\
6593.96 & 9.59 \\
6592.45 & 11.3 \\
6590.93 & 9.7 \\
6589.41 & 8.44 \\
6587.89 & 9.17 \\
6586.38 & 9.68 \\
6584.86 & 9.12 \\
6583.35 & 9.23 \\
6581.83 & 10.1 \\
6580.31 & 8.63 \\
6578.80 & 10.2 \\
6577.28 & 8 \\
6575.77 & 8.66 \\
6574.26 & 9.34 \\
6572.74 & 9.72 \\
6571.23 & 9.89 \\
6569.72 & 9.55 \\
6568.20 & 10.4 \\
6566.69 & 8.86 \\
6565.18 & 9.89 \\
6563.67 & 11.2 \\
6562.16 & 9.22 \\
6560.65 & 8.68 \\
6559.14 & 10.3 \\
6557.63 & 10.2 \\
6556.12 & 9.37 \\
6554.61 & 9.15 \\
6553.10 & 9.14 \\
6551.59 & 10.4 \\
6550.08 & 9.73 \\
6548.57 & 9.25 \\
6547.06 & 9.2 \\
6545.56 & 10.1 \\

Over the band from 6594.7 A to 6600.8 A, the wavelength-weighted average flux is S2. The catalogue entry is 9.1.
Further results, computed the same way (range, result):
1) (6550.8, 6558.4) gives 9.65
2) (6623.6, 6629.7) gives 9.87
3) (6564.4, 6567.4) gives 9.41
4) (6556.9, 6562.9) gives 9.6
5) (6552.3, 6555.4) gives 9.16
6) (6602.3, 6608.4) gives 9.39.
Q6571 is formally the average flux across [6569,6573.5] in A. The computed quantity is 9.73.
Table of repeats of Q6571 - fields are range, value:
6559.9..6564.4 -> 9.7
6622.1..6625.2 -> 9.21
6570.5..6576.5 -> 9.4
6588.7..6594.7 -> 9.77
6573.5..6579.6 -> 9.05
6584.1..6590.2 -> 9.11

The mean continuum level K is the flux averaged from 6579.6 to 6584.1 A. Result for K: 9.31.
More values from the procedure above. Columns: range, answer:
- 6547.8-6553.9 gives 9.61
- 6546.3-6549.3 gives 9.24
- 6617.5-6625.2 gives 9.63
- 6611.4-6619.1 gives 9.28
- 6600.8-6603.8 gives 8.96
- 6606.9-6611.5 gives 9.35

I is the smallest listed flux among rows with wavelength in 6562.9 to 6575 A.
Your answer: 8.86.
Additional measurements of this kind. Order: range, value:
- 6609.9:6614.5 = 8.43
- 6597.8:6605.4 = 8.77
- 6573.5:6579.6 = 8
